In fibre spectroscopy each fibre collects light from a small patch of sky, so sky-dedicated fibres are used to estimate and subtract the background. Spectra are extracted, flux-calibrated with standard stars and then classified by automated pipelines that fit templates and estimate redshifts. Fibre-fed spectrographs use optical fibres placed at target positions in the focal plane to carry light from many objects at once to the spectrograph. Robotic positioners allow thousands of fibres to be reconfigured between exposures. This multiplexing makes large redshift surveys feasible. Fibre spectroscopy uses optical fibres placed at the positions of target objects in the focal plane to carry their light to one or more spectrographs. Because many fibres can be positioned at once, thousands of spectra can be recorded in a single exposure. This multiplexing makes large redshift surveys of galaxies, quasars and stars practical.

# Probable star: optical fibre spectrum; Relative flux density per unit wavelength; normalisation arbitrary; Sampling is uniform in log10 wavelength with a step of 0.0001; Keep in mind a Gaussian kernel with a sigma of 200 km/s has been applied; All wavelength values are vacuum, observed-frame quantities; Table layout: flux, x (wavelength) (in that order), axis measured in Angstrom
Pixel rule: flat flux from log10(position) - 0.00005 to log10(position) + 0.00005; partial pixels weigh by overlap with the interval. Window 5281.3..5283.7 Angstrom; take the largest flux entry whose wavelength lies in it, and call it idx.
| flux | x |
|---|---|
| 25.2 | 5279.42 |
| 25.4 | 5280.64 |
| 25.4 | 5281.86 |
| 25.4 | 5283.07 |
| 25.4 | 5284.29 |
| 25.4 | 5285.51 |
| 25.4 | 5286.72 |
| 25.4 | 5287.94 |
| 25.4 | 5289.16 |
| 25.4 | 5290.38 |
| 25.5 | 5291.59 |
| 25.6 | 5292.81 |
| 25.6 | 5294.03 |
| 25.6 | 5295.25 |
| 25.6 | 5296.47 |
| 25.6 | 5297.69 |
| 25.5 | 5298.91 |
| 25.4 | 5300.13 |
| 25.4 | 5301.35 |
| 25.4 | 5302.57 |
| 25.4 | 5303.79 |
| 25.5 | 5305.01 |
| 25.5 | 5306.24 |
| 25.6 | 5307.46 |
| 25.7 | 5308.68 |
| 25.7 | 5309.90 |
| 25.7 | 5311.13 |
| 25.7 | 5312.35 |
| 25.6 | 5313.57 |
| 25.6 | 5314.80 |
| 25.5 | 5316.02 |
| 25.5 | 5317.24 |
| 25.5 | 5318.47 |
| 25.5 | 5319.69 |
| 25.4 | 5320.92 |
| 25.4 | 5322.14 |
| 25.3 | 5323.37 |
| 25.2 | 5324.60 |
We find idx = 25.4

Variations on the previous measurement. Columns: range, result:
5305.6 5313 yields 25.7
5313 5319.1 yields 25.6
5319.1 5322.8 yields 25.5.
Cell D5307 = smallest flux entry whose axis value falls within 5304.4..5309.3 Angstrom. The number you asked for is 25.5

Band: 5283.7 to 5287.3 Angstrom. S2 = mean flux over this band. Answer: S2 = 25.4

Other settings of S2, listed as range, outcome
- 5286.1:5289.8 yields 25.4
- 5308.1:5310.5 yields 25.7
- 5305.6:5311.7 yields 25.6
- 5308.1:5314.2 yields 25.7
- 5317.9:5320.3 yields 25.6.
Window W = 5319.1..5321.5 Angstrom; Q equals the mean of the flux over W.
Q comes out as 25.4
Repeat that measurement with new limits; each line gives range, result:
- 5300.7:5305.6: 25.4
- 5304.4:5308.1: 25.5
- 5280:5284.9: 25.4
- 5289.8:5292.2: 25.5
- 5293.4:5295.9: 25.6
